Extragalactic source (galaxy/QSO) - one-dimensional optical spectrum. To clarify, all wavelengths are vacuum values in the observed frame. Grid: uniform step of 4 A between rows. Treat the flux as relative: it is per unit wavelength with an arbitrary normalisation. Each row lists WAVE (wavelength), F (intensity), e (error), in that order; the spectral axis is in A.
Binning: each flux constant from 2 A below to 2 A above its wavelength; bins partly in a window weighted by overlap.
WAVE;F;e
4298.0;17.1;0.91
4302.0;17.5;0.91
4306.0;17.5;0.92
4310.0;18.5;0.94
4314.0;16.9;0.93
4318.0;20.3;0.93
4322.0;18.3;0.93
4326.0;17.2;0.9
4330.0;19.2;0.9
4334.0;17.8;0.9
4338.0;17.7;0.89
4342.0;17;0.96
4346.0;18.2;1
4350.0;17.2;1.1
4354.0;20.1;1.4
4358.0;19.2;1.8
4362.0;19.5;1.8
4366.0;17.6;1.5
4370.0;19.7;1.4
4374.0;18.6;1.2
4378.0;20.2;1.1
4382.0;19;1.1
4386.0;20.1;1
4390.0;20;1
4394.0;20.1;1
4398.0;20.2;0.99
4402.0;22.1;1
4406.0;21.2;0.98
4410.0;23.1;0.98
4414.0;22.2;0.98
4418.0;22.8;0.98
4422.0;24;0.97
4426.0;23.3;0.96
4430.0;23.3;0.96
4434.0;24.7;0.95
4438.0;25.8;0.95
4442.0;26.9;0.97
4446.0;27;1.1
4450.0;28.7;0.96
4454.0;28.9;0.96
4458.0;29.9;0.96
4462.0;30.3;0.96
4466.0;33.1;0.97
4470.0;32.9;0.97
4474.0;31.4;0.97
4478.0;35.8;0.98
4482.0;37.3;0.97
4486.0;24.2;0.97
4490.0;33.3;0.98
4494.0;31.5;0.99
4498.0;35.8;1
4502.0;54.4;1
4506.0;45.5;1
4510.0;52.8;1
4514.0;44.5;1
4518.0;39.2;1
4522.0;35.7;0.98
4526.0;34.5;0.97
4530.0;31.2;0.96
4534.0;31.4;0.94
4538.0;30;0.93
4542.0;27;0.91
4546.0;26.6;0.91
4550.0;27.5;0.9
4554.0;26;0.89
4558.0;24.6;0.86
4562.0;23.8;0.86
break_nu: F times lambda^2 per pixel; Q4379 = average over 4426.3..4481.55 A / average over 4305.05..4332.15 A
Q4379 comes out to 1.70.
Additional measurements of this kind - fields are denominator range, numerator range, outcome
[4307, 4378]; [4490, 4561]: 2.06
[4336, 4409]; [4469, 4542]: 2.00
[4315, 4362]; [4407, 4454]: 1.41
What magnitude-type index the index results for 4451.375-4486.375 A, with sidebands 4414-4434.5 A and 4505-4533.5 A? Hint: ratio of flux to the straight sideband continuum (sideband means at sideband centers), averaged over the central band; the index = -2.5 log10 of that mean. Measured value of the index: -0.03 mag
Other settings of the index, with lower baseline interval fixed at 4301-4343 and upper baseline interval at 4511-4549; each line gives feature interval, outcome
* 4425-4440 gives 0.09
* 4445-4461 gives -0.04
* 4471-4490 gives -0.08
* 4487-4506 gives -0.23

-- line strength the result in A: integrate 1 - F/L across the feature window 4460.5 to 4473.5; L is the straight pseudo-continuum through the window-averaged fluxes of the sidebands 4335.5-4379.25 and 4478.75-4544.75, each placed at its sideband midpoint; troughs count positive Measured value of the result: -0.3 A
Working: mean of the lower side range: 18.6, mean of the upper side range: 36.6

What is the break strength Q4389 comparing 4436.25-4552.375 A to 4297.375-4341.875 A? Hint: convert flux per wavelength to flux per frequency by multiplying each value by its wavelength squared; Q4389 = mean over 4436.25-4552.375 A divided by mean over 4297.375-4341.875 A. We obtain 2.0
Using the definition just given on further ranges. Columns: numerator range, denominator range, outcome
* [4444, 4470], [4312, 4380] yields 1.70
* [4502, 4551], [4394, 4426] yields 1.73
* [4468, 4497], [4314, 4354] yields 1.91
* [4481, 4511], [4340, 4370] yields 2.25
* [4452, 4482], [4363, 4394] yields 1.73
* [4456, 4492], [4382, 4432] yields 1.52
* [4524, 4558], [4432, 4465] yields 1.08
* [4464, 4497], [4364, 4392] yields 1.76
